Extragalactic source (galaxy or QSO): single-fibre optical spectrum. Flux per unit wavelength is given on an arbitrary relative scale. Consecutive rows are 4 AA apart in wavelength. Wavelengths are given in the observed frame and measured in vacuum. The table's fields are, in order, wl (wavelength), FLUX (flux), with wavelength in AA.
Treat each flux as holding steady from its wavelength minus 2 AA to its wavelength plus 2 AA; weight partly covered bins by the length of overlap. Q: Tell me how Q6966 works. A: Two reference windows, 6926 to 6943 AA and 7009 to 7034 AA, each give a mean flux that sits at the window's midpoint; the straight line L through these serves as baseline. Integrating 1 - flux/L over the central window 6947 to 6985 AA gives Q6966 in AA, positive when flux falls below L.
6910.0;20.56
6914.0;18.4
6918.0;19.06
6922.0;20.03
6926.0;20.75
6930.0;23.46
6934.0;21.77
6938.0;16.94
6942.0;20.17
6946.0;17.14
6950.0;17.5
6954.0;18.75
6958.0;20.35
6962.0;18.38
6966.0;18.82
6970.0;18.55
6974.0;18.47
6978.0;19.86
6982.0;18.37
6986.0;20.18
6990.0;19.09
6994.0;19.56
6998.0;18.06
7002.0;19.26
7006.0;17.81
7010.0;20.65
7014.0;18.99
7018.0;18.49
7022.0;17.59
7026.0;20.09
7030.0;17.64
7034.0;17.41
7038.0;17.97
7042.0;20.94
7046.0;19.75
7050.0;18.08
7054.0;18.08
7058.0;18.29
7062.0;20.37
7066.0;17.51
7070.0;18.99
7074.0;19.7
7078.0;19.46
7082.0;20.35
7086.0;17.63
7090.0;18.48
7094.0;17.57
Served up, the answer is 2.2 AA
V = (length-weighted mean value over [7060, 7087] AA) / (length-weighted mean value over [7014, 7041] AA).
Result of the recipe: 1.05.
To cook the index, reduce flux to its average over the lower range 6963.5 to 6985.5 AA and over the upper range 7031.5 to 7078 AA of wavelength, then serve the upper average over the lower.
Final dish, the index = 1.00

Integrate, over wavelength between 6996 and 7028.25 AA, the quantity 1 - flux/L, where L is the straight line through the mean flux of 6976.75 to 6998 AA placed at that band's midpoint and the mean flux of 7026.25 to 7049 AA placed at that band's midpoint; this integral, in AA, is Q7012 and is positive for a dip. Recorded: 0.3 AA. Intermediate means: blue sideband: 19.3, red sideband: 18.8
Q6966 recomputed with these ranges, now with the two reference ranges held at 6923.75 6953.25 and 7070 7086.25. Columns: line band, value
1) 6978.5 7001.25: 0.52 AA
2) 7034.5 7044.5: 0.17 AA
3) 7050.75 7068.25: 0.83 AA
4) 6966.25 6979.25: 0.46 AA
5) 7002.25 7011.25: 0.19 AA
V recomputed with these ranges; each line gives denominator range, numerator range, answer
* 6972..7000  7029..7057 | 0.97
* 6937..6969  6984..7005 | 1.03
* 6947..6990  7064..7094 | 0.99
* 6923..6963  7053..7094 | 0.96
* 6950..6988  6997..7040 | 0.98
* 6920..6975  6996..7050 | 0.97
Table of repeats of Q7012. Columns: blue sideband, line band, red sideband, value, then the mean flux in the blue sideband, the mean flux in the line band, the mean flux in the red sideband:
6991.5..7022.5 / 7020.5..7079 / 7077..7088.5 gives 0.6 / 18.9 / 18.8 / 19.1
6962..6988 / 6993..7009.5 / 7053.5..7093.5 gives 0.1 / 19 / 18.8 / 18.9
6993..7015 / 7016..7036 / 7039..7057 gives 0.9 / 19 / 18.2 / 19.1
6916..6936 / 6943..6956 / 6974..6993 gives 1.5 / 21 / 18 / 19.3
